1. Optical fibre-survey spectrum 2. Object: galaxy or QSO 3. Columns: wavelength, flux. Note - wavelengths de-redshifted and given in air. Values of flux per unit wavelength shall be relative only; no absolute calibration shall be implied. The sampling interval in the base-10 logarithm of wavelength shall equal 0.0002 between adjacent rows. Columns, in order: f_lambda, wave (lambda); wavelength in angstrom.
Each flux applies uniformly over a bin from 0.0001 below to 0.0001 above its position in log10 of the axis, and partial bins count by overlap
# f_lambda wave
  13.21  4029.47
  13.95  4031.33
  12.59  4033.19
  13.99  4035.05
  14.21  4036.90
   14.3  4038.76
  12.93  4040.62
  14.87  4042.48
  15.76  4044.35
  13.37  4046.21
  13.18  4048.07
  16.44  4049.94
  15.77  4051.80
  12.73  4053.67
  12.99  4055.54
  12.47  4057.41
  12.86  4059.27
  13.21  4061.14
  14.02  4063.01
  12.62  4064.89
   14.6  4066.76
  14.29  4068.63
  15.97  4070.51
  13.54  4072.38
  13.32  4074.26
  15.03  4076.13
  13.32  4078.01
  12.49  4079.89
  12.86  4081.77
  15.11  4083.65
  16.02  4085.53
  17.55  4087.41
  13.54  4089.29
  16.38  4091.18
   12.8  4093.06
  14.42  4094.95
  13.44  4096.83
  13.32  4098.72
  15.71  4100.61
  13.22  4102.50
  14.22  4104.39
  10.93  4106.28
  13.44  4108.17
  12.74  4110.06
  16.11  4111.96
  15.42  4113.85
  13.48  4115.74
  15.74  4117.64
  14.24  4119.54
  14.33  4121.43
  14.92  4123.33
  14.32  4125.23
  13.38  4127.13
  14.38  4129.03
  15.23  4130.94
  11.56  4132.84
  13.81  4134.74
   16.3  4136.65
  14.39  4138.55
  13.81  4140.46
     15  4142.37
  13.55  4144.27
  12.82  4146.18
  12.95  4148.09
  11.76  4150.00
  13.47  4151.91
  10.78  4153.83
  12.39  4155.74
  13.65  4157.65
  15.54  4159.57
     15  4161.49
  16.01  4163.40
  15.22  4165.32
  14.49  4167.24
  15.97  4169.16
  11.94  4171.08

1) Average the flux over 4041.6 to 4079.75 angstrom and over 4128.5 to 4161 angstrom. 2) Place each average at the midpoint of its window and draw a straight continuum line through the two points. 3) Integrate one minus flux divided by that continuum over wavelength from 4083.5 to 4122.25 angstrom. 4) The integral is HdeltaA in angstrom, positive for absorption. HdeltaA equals -1.6 angstrom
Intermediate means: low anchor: 14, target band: 14.4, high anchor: 13.6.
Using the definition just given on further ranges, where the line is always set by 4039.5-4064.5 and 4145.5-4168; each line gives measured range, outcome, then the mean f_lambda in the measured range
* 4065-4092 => -1.3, 14.5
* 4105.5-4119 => -0.3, 14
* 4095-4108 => 0.2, 13.5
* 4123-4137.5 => -0.5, 14.2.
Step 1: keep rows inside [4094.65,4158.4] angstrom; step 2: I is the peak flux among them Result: 16.3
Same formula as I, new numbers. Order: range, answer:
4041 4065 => 16.44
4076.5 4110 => 17.55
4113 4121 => 15.74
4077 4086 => 16.02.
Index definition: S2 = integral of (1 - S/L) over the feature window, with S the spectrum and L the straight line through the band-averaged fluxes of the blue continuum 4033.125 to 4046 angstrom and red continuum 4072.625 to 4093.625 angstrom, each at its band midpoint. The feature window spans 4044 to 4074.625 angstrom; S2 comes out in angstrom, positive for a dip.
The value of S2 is 0.7 angstrom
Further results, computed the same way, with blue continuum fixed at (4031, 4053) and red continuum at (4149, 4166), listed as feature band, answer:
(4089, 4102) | -0.19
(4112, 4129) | -0.80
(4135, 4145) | -0.55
